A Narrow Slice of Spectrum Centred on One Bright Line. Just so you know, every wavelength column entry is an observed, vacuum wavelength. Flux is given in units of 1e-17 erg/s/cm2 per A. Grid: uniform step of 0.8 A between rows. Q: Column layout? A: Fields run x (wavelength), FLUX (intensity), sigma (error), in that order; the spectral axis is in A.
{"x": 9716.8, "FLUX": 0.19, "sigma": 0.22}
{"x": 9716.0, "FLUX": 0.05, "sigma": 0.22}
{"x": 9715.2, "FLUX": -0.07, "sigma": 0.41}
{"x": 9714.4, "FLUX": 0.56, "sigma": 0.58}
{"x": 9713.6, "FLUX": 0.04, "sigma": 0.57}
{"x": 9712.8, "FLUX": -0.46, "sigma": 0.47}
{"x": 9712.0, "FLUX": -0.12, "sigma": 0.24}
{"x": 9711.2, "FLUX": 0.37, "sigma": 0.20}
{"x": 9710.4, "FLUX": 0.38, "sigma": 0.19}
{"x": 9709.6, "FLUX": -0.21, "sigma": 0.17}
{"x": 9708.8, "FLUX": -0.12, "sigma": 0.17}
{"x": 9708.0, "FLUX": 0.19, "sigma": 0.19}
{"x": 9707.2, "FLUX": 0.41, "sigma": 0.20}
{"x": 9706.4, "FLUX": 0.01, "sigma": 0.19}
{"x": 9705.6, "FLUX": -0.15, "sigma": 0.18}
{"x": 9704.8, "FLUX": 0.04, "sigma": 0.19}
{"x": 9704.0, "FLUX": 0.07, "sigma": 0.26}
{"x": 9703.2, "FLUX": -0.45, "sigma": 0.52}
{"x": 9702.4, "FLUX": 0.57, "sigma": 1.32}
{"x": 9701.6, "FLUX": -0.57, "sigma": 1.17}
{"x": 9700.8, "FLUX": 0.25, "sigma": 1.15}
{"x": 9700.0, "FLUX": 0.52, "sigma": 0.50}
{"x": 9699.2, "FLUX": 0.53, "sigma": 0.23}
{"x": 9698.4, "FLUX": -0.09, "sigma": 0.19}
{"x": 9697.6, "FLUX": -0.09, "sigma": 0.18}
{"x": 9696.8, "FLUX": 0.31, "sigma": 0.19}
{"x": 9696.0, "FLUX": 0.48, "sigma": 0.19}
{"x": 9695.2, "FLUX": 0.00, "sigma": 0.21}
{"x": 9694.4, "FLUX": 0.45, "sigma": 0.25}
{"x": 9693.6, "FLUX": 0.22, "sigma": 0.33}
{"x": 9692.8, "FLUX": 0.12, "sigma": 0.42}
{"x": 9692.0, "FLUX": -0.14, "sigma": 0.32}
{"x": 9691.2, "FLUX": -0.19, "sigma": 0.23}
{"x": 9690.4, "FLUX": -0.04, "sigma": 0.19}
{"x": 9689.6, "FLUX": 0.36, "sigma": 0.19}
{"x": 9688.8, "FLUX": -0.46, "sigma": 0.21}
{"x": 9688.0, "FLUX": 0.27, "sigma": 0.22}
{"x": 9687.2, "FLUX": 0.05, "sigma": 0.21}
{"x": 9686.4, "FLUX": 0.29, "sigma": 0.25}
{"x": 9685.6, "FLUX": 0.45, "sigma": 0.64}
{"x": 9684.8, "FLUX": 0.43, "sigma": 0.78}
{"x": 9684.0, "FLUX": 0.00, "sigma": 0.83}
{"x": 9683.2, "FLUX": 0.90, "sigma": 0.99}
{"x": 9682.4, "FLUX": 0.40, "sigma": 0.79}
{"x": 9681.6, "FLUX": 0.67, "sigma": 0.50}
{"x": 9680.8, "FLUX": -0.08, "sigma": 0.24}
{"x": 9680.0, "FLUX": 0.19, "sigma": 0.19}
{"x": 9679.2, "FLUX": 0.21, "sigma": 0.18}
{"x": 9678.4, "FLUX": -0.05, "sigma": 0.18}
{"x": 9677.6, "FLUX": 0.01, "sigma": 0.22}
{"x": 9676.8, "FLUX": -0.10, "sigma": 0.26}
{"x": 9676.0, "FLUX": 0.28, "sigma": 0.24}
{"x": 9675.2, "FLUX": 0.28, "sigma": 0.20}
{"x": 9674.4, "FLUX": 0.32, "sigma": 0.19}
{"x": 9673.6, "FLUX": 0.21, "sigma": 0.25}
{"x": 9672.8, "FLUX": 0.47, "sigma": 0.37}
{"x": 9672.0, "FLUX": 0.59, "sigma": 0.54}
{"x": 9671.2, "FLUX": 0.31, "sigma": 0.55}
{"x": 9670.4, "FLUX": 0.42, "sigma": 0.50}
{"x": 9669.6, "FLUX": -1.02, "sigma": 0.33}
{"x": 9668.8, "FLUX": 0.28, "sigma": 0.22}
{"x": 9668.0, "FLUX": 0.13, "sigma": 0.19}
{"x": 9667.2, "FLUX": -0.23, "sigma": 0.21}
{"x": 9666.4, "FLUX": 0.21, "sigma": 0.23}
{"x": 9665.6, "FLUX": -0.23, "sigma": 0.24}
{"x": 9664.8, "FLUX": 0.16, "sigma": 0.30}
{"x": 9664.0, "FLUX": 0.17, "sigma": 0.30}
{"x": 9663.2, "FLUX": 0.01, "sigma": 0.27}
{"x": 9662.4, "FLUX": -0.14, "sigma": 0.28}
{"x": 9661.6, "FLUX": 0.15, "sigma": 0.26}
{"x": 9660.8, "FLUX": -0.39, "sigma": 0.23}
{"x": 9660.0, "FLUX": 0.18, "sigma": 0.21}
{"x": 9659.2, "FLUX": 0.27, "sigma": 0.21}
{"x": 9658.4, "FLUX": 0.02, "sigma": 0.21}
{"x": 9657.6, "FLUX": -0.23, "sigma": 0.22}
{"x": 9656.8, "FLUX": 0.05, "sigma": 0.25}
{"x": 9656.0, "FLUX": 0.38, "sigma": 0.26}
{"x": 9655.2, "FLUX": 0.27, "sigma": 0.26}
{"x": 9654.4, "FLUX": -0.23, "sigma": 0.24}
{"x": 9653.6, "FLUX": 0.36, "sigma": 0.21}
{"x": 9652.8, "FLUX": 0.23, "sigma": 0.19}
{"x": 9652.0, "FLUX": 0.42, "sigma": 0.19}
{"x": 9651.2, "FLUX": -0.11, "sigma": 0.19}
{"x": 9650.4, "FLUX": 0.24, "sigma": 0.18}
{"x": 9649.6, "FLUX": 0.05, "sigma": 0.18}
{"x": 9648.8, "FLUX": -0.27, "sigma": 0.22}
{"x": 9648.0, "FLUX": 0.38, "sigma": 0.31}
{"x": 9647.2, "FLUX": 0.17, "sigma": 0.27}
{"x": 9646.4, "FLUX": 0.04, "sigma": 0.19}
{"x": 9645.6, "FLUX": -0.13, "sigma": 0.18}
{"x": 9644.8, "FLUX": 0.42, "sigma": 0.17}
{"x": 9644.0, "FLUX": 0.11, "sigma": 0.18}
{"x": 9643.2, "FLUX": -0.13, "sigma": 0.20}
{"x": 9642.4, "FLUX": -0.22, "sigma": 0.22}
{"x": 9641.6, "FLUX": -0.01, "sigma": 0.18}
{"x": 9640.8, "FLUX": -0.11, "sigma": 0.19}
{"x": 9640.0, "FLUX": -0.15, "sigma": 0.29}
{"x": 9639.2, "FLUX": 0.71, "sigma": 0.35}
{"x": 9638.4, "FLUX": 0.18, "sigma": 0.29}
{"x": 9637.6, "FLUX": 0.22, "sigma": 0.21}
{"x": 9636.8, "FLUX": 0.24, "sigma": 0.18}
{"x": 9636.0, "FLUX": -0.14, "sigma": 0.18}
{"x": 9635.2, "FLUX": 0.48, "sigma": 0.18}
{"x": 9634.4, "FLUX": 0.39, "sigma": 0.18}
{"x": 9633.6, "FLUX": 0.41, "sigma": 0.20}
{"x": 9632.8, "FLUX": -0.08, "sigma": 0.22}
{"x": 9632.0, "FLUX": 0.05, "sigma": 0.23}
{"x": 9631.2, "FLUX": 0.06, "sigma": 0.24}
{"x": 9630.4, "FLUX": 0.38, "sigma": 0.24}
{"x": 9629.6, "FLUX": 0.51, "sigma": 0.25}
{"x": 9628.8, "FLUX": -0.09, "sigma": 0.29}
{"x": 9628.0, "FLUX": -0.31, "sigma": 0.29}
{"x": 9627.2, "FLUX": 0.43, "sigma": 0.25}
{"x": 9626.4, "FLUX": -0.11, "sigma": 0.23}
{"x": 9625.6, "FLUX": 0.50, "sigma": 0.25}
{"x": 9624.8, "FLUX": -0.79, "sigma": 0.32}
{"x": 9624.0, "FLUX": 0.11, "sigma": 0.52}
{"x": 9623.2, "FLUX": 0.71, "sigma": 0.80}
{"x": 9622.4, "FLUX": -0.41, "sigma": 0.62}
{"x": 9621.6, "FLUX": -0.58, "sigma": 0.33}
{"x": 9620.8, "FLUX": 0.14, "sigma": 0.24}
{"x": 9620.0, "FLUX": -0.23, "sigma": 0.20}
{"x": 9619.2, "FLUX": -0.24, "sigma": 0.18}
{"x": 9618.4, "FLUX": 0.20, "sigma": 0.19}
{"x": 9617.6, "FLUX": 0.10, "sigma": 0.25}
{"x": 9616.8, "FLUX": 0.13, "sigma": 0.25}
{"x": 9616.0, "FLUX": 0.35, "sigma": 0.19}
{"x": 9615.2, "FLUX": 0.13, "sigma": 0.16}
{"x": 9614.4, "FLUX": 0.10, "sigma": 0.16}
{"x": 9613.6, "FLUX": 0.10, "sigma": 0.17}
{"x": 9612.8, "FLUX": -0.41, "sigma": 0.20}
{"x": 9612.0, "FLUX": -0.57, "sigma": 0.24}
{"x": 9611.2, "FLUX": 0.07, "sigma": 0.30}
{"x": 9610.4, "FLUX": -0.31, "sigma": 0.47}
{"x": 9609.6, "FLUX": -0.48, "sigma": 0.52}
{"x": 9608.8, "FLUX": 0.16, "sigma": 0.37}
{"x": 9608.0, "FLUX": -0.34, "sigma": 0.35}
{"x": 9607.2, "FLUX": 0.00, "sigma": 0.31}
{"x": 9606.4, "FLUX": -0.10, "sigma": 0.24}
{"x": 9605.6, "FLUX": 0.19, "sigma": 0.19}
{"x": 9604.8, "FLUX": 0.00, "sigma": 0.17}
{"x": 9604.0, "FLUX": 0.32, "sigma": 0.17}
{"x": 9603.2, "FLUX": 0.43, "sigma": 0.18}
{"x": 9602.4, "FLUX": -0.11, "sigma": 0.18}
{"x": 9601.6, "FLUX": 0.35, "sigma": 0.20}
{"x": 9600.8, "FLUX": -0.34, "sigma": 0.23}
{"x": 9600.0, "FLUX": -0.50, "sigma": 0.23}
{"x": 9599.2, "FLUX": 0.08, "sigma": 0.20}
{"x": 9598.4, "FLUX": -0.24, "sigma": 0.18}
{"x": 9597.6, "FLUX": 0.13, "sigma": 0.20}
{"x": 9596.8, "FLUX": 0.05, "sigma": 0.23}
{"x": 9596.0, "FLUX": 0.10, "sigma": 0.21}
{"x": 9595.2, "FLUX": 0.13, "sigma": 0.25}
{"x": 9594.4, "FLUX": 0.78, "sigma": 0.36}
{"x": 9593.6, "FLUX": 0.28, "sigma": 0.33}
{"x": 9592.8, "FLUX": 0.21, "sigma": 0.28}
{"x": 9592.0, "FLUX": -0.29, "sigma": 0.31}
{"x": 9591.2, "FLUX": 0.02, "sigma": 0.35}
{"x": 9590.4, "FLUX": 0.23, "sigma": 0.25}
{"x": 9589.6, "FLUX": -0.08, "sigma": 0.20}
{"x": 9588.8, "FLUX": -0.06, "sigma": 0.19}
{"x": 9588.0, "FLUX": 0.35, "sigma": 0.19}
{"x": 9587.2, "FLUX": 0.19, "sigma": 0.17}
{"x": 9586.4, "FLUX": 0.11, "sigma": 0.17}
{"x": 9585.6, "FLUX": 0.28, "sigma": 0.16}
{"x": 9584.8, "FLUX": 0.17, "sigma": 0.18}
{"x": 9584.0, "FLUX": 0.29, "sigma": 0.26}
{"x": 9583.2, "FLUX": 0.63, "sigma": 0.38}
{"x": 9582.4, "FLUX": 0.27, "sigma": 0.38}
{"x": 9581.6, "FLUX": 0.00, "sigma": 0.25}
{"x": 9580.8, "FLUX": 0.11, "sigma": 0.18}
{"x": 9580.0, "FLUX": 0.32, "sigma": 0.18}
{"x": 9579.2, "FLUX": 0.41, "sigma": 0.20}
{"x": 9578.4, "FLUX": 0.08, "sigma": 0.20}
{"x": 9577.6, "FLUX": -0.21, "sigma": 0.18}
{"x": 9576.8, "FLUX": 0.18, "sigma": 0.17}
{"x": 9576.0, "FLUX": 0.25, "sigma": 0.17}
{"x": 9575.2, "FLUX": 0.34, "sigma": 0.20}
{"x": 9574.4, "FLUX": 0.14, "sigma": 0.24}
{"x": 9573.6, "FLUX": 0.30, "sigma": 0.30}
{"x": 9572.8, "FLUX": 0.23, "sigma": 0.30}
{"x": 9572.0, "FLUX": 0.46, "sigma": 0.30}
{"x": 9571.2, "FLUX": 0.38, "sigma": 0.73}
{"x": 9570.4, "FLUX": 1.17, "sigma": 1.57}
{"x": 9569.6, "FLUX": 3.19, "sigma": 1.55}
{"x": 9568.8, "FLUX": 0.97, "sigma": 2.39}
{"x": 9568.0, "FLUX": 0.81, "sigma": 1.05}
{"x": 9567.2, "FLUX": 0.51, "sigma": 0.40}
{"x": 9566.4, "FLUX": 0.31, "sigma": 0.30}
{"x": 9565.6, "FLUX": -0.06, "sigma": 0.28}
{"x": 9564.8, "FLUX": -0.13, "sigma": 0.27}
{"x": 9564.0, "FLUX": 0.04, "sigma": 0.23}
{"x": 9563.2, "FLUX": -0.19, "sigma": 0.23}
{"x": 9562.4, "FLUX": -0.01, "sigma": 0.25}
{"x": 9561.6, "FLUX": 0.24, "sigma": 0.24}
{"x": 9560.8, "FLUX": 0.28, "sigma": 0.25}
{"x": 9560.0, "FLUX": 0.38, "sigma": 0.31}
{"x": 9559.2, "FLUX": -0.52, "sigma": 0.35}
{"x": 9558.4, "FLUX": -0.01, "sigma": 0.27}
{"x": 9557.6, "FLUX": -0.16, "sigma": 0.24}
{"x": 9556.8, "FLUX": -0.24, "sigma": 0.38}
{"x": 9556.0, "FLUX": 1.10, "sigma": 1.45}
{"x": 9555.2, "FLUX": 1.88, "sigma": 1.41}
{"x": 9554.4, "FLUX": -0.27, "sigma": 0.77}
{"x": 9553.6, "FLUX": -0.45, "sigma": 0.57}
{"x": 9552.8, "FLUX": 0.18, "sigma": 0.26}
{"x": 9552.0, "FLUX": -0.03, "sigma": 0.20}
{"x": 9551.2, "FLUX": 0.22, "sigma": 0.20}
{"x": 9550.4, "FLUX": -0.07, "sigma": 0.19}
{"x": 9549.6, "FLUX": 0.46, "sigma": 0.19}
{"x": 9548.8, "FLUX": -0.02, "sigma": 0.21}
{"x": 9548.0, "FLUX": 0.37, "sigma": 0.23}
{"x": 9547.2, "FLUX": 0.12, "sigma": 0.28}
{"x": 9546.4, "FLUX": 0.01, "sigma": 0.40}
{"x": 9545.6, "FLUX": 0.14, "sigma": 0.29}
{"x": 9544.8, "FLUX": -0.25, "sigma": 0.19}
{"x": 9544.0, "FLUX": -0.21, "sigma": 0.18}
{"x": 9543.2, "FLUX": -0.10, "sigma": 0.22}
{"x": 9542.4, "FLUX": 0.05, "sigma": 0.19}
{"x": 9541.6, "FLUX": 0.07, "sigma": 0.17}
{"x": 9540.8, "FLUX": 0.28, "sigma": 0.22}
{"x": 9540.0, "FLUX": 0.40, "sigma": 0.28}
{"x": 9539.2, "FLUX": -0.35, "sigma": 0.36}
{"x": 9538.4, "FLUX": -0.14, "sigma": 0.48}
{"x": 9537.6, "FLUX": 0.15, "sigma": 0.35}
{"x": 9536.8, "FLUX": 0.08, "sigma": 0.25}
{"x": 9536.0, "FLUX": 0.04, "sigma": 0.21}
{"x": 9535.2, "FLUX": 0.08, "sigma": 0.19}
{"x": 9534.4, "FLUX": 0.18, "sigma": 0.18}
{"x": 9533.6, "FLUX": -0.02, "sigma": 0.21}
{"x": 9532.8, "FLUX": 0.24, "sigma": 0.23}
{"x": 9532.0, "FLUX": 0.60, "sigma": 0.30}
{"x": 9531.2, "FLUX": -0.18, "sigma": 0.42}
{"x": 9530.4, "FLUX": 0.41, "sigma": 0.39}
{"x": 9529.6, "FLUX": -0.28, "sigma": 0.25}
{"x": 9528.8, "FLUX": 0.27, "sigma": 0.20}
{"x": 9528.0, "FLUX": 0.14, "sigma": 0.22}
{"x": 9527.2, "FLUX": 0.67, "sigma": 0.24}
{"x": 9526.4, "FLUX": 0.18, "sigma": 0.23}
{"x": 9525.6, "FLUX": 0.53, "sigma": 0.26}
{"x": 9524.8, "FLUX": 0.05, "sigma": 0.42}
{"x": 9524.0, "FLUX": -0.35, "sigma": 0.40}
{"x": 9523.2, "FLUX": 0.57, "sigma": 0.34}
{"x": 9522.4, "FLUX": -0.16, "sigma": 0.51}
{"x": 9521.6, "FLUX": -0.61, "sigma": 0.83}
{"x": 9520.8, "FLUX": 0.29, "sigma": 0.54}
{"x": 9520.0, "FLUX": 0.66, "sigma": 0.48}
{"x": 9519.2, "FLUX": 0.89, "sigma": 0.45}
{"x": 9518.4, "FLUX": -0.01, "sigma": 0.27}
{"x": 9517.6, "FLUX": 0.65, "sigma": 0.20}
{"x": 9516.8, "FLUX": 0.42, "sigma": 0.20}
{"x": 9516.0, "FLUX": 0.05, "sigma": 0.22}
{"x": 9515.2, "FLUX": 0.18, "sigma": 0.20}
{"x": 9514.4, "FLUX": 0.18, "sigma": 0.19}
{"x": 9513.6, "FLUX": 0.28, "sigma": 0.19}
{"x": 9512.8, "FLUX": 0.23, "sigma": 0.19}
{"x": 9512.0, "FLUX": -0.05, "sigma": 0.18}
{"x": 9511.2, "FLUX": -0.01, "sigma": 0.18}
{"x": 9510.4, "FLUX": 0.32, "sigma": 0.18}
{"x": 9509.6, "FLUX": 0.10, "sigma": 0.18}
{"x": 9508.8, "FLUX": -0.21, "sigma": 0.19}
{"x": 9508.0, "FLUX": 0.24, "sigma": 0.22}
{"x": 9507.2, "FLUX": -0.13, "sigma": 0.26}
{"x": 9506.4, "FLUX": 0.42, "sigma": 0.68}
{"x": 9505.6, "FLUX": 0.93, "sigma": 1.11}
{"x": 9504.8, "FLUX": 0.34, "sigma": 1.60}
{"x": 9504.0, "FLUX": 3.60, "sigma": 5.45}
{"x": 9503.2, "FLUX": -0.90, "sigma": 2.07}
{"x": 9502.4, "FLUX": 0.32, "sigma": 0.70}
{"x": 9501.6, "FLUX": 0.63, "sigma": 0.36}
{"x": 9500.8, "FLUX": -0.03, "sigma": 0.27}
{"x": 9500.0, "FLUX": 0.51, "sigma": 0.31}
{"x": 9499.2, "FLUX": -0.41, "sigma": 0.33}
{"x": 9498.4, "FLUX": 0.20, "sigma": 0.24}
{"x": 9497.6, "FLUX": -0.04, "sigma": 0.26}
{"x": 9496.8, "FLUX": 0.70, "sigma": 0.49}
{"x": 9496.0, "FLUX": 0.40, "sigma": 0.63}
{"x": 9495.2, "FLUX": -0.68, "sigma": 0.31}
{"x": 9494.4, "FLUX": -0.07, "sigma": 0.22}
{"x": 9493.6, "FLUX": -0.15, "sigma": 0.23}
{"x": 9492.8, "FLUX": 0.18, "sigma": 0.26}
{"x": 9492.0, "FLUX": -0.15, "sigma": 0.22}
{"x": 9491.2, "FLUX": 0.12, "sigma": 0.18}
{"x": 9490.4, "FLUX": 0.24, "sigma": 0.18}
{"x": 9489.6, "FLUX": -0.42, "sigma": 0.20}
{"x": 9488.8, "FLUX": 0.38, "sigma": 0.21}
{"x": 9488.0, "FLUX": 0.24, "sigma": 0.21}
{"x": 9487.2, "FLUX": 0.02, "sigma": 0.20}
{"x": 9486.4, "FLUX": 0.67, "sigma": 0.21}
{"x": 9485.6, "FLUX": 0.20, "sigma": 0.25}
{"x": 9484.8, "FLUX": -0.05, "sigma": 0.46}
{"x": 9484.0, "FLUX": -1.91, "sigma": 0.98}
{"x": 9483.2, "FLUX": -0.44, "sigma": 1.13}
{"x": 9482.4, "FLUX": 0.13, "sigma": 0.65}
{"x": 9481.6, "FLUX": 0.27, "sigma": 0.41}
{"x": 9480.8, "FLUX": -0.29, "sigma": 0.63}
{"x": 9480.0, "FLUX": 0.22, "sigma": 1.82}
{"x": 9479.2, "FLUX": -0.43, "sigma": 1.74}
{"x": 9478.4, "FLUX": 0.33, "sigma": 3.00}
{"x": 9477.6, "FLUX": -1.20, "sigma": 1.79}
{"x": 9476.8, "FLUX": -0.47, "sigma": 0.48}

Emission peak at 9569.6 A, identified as [O III]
